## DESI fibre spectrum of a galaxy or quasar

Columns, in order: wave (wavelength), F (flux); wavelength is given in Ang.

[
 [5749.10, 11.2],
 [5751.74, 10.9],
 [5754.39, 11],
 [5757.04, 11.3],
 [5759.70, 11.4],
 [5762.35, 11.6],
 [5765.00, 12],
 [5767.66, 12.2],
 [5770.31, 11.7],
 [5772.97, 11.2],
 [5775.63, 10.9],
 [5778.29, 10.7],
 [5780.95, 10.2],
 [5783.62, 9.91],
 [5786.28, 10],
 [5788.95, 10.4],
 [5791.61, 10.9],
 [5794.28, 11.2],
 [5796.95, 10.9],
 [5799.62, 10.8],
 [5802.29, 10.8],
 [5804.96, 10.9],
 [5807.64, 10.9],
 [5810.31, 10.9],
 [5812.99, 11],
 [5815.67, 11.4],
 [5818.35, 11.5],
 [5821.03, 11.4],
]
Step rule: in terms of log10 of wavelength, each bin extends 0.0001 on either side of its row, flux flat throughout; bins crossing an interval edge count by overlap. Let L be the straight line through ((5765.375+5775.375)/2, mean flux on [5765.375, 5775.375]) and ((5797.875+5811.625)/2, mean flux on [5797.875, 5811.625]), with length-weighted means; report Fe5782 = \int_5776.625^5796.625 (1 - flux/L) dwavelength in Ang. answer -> 1.36 Ang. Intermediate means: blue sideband 11.6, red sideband 10.9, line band 10.5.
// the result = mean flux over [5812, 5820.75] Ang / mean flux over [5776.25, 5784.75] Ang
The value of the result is 1.1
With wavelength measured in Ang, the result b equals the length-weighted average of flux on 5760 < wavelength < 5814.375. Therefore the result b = 11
